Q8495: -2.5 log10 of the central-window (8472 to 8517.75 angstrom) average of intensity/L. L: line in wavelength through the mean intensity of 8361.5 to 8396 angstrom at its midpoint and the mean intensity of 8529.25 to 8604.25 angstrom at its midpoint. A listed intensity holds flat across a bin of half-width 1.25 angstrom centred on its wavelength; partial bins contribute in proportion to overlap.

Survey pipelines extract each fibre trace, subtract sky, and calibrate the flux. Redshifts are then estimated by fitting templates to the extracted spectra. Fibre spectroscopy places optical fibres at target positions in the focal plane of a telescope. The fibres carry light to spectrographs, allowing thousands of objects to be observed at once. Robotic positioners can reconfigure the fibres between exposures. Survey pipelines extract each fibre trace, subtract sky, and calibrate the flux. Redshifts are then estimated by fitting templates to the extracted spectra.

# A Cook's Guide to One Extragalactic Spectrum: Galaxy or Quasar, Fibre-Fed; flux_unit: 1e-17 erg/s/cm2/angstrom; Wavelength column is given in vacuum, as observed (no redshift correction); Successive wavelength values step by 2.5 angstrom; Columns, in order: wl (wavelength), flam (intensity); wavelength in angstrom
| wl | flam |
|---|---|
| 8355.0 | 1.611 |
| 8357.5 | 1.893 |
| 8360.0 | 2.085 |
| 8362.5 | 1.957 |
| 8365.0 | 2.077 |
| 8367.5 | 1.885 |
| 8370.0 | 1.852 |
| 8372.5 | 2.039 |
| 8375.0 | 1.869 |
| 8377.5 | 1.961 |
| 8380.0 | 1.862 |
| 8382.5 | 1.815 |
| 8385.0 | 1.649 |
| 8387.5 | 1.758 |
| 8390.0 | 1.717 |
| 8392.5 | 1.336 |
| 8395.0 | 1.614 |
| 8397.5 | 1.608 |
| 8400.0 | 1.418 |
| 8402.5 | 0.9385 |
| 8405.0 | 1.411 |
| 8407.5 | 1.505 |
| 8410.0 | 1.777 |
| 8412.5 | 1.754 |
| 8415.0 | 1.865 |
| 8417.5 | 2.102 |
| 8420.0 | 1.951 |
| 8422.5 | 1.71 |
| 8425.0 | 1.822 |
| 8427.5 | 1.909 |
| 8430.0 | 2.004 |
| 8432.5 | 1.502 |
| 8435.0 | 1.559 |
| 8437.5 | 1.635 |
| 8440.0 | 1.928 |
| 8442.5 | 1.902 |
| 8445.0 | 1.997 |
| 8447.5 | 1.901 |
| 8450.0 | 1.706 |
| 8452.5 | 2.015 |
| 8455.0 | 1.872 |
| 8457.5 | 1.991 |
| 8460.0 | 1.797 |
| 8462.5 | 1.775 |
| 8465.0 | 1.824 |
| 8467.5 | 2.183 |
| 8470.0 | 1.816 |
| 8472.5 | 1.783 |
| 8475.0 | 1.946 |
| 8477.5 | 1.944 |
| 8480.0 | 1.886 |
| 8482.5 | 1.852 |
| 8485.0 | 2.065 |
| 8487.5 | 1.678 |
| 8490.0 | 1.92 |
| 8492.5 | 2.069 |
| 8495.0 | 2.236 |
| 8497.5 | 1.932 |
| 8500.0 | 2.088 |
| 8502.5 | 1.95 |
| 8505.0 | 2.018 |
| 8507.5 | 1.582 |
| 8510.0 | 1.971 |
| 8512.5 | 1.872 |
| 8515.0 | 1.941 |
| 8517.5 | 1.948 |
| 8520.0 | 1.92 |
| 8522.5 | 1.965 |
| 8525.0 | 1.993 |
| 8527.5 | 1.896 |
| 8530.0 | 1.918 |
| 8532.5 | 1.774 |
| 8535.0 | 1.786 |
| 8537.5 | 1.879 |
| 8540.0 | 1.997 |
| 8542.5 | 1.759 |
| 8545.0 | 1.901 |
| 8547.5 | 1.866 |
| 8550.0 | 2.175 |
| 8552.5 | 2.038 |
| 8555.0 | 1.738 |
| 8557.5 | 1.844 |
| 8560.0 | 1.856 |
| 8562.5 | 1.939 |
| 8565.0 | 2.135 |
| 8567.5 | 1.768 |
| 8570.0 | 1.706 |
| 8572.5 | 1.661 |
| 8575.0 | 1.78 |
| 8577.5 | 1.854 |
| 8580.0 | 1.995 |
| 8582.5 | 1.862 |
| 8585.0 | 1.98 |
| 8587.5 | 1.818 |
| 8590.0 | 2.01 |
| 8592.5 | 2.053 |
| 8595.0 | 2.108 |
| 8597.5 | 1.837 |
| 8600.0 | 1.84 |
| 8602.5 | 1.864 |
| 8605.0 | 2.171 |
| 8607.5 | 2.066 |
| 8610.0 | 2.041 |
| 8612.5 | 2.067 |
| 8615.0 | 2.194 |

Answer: -0.04 mag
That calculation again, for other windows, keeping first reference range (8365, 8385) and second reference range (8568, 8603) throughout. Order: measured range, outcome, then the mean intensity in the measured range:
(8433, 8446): 0.06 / 1.78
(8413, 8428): 0.00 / 1.89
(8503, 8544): 0.00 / 1.89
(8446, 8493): 0.00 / 1.89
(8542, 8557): -0.02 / 1.92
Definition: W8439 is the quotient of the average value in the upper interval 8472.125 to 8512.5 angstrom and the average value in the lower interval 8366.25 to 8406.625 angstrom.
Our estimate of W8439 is 1.16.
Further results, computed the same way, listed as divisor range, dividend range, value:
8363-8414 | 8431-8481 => 1.09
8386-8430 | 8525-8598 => 1.14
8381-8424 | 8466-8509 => 1.18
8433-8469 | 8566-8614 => 1.04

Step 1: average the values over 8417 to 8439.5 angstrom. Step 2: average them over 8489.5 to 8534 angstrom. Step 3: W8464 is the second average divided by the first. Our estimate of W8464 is 1.08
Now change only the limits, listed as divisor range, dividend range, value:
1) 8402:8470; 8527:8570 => 1.05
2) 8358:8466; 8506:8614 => 1.07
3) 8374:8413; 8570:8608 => 1.18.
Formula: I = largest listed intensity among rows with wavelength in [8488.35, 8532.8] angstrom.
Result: 2.236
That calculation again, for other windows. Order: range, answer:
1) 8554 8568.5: 2.135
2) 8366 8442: 2.102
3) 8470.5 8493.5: 2.069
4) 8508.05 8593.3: 2.175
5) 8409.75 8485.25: 2.183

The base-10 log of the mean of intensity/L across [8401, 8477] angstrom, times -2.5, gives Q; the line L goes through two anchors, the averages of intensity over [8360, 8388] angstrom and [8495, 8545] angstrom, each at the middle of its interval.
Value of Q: 0.063 mag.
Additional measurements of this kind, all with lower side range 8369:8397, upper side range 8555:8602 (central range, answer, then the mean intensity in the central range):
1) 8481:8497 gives -0.08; 1.97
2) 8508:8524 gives -0.04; 1.92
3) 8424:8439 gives 0.03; 1.74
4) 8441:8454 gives -0.06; 1.9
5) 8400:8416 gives 0.17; 1.53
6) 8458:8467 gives -0.02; 1.85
